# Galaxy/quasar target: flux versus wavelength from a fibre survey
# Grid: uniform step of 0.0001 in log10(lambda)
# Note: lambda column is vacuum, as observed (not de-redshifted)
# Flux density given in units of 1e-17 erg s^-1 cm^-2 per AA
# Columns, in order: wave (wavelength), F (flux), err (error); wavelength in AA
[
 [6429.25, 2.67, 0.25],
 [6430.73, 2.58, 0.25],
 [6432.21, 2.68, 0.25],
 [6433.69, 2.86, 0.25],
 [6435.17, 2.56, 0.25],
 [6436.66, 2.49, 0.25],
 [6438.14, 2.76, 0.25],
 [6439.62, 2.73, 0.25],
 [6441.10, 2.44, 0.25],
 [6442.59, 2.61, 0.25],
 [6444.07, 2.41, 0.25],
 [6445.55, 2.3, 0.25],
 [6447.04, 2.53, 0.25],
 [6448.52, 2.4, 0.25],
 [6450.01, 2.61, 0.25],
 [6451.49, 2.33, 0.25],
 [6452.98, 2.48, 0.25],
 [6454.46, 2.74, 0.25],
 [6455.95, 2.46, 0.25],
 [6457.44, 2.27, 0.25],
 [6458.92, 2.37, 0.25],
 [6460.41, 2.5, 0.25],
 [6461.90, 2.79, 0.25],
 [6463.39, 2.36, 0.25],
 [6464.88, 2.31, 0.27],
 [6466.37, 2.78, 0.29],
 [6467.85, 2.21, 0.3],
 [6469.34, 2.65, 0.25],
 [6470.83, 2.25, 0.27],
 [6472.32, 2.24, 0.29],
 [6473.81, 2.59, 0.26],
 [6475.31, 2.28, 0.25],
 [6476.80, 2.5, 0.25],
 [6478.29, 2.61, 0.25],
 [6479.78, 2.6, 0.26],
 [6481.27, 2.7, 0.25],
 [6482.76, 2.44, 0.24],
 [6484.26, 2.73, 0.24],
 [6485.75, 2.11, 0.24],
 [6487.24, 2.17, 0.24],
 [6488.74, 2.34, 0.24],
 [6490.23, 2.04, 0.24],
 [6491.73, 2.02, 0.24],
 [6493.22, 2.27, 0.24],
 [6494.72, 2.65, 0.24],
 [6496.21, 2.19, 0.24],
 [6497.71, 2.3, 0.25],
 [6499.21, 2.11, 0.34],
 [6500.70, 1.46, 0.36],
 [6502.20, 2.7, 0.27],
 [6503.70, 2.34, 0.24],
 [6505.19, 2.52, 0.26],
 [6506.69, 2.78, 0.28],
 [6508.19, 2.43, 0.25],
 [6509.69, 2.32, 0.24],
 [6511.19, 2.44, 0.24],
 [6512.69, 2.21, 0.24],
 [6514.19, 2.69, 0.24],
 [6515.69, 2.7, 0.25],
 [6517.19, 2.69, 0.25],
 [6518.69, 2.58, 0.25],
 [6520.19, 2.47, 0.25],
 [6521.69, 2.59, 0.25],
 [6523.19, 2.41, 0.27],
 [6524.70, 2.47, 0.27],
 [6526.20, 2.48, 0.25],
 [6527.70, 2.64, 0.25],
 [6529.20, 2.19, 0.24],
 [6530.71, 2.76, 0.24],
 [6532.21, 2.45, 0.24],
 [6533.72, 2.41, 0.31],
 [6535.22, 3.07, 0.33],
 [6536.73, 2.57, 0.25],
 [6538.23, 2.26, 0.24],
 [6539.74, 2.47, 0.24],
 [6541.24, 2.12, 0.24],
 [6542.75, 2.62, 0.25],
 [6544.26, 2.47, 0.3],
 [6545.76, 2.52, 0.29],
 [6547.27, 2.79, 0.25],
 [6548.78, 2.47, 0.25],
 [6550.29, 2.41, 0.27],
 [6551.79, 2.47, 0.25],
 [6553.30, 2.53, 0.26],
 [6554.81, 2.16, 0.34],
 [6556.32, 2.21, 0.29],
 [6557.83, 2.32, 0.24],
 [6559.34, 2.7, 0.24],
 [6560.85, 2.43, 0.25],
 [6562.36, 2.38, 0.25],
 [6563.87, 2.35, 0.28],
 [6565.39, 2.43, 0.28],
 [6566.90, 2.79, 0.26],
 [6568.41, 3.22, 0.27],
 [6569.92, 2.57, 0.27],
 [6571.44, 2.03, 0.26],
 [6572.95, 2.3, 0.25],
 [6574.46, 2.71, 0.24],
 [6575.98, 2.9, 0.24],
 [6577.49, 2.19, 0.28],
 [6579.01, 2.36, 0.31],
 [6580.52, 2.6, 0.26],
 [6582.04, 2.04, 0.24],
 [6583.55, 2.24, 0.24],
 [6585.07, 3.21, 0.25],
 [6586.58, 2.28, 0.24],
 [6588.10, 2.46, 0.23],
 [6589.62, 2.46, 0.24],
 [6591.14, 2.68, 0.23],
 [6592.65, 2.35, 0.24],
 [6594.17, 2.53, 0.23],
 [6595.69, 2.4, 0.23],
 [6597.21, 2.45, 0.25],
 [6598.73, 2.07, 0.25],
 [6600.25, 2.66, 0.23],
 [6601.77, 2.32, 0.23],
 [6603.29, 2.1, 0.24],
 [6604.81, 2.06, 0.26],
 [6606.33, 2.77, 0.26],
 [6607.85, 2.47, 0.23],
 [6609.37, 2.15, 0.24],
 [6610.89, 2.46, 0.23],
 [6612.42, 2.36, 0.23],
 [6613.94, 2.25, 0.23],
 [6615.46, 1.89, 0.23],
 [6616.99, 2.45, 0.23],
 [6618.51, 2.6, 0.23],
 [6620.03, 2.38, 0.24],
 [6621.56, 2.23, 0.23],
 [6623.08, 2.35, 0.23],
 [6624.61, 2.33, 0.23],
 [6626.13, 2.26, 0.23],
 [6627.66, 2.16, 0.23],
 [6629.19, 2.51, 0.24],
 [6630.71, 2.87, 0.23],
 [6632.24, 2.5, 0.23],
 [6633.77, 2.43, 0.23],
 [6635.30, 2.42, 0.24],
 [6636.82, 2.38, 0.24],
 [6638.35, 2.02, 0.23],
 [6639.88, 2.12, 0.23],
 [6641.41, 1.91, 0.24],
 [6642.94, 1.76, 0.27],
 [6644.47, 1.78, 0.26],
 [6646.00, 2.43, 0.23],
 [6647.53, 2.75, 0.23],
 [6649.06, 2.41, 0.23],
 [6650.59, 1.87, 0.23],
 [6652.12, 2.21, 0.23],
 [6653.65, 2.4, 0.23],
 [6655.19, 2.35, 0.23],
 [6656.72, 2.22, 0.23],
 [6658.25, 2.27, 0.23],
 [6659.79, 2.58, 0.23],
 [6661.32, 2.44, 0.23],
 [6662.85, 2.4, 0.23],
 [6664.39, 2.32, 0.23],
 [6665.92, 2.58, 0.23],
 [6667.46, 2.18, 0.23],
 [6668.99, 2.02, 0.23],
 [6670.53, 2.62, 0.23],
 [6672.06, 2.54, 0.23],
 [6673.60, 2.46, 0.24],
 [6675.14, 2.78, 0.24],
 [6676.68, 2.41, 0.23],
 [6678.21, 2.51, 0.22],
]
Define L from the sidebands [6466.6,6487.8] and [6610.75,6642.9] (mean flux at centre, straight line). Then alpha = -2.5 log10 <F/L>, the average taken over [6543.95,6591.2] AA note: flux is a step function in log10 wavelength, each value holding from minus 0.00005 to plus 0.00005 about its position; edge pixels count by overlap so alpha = -0.05 mag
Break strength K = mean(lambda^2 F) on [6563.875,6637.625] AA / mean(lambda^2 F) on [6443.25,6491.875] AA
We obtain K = 1.0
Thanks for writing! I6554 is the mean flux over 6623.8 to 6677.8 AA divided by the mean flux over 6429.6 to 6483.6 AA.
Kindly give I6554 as 0.93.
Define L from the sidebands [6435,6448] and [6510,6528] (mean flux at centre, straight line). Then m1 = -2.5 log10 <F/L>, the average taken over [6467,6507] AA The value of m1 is 0.07 mag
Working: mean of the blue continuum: 2.53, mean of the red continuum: 2.52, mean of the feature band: 2.36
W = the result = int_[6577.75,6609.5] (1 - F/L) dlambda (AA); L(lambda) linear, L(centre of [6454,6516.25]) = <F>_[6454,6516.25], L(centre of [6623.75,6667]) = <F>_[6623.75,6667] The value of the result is -1.0 AA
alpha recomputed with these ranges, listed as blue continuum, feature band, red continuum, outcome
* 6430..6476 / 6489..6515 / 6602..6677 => 0.06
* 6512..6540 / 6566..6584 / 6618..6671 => -0.03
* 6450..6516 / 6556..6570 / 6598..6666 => -0.08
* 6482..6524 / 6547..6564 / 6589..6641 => -0.03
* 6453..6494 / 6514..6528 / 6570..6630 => -0.07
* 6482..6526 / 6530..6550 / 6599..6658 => -0.08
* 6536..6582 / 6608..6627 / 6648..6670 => 0.03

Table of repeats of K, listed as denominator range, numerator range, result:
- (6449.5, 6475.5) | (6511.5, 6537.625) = 1.06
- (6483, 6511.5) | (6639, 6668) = 1.03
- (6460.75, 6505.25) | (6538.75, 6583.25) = 1.06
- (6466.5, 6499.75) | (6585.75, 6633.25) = 1.04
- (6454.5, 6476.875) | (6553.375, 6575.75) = 1.05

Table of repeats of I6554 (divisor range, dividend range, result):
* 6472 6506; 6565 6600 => 1.06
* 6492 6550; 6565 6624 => 0.99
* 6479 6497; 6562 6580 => 1.07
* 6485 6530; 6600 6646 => 0.97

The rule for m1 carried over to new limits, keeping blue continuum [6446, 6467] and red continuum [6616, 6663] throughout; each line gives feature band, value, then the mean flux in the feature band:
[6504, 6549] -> -0.04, 2.52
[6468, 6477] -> 0.03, 2.4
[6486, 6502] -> 0.13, 2.17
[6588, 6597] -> -0.05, 2.48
